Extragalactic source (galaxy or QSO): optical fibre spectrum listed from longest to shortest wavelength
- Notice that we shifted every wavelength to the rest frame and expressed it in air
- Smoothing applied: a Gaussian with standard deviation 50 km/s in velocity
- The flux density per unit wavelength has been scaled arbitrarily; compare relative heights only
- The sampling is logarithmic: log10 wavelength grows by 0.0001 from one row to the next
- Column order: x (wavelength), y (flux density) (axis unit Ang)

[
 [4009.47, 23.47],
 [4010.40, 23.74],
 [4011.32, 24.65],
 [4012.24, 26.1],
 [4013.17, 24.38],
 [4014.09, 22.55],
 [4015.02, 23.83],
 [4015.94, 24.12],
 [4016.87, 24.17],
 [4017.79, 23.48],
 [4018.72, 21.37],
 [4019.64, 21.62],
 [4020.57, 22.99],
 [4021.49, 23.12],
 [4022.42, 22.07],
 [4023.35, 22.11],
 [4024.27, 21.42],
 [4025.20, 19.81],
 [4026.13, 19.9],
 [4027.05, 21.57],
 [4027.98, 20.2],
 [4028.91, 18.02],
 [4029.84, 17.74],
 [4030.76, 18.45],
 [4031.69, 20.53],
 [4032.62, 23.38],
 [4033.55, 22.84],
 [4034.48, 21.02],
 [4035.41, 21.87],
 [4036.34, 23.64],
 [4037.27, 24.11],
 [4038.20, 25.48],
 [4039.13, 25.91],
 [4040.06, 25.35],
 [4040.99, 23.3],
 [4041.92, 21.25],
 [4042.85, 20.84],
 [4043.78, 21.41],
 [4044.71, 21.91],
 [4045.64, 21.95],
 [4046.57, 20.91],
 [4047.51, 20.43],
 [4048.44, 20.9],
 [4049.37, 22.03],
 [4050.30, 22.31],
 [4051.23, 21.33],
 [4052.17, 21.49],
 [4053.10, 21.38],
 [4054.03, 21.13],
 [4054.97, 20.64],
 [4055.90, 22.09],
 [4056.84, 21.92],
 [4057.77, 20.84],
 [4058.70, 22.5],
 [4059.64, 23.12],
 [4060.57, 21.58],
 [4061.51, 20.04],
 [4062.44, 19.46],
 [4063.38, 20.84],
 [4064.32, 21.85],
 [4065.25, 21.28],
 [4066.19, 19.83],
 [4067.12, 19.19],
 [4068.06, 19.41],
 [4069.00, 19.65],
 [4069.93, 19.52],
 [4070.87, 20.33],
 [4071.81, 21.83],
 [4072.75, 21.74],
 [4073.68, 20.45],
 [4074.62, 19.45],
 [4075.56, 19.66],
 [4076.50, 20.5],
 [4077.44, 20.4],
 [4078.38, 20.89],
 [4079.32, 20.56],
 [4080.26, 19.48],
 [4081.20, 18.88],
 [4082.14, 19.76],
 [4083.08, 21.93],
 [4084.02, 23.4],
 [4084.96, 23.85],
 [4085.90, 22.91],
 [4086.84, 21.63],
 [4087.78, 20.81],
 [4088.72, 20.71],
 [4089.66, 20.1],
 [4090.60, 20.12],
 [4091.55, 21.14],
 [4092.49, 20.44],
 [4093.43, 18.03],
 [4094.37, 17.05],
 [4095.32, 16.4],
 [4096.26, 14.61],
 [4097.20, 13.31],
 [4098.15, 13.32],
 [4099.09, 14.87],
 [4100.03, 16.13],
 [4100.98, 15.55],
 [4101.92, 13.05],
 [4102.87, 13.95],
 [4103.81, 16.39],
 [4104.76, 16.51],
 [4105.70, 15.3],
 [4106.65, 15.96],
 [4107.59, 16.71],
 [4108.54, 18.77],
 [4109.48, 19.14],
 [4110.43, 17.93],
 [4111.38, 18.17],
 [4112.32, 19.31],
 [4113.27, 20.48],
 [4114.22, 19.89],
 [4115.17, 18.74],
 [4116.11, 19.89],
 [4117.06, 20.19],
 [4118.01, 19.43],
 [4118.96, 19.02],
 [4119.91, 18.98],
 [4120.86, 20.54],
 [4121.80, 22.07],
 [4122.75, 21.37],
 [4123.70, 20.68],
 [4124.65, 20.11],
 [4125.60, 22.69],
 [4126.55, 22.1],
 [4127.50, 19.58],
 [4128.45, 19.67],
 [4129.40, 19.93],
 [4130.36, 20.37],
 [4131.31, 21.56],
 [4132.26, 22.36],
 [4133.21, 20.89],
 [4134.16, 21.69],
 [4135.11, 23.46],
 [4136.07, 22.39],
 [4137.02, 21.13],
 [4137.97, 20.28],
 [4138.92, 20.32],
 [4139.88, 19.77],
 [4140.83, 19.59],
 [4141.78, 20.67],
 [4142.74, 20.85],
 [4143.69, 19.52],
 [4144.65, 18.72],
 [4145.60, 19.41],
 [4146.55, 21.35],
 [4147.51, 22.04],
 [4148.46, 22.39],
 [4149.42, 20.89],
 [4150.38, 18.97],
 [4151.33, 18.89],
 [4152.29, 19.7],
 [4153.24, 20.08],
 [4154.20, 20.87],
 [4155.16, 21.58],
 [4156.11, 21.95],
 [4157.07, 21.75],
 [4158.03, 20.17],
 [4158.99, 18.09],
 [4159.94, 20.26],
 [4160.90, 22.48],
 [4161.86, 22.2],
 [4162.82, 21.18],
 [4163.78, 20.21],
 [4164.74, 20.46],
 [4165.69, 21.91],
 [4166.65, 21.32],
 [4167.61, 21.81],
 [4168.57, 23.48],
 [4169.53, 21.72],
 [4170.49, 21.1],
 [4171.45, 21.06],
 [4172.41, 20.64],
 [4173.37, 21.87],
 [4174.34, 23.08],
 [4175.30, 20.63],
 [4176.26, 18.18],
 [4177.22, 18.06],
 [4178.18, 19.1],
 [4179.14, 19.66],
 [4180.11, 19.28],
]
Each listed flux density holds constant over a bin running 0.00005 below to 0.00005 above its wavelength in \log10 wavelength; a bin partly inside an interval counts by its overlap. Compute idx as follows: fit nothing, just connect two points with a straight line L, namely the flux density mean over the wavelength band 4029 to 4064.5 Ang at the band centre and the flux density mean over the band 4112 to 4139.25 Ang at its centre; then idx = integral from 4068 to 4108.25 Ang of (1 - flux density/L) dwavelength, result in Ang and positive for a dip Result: 4.6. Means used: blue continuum 21.7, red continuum 20.7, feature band 18.7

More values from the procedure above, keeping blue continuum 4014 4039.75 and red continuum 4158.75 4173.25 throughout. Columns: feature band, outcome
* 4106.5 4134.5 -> 2.01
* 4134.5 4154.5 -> 0.80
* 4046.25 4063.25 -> 0.44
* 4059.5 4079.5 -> 1.22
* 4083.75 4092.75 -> 0.09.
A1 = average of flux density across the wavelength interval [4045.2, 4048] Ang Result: 21.1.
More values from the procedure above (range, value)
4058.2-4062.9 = 21.4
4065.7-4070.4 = 19.5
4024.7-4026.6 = 19.9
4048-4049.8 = 21.5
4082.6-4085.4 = 23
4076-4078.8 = 20.6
